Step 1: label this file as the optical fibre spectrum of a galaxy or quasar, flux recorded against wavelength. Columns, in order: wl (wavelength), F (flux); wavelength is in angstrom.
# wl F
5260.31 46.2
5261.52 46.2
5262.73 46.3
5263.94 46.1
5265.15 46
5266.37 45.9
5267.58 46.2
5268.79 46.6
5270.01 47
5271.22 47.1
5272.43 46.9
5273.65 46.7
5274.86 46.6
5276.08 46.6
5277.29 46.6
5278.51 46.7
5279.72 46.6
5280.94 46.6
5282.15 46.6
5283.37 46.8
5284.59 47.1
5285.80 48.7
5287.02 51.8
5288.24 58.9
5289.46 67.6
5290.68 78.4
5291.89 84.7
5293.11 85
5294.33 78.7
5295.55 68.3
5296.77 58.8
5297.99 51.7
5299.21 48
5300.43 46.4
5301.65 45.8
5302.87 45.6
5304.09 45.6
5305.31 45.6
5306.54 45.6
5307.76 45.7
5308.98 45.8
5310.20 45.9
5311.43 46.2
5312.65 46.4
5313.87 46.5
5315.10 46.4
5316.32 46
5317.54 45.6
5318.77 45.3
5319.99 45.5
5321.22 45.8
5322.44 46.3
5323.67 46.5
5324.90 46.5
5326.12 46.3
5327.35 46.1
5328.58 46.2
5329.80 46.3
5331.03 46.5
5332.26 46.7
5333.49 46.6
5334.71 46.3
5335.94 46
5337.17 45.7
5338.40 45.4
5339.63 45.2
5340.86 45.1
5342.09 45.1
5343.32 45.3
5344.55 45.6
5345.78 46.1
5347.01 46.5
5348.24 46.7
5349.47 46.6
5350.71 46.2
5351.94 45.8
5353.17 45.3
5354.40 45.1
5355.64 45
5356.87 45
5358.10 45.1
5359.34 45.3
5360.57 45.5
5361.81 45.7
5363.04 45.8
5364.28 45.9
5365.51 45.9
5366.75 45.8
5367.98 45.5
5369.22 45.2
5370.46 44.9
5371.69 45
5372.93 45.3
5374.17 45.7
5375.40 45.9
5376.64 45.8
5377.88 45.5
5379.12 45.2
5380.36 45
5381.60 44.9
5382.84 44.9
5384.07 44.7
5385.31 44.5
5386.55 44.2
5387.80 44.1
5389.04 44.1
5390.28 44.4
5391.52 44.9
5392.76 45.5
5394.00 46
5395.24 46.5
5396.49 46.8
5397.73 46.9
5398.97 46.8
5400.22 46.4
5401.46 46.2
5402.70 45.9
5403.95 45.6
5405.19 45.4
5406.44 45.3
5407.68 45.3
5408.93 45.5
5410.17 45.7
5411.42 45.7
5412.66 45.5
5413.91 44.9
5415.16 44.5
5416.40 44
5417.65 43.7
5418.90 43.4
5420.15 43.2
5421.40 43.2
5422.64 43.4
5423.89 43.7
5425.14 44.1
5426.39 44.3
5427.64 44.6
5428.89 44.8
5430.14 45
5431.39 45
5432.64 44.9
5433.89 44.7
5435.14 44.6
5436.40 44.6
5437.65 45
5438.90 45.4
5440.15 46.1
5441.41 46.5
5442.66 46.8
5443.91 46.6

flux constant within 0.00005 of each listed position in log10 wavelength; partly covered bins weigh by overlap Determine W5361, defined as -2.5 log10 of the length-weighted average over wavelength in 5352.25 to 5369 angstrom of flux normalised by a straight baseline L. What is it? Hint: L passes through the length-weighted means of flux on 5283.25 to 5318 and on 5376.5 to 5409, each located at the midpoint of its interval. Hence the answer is 0.07 mag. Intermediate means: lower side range 54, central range 45.5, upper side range 45.4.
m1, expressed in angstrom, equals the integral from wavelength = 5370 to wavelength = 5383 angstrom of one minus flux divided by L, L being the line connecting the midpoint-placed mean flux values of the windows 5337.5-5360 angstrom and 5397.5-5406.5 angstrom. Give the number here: 0.2 angstrom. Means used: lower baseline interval 45.6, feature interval 45.3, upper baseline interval 46.1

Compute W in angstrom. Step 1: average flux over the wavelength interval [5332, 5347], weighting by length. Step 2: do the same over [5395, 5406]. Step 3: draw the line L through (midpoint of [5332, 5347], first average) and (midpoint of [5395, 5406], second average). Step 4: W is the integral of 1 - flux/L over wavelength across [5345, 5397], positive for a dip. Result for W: 0.66 angstrom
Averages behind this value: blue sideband 45.8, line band 45.4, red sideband 46.2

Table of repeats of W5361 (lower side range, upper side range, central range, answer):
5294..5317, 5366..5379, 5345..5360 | 0.022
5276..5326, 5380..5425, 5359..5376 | 0.041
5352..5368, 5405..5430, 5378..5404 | -0.011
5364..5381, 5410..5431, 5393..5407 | -0.032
